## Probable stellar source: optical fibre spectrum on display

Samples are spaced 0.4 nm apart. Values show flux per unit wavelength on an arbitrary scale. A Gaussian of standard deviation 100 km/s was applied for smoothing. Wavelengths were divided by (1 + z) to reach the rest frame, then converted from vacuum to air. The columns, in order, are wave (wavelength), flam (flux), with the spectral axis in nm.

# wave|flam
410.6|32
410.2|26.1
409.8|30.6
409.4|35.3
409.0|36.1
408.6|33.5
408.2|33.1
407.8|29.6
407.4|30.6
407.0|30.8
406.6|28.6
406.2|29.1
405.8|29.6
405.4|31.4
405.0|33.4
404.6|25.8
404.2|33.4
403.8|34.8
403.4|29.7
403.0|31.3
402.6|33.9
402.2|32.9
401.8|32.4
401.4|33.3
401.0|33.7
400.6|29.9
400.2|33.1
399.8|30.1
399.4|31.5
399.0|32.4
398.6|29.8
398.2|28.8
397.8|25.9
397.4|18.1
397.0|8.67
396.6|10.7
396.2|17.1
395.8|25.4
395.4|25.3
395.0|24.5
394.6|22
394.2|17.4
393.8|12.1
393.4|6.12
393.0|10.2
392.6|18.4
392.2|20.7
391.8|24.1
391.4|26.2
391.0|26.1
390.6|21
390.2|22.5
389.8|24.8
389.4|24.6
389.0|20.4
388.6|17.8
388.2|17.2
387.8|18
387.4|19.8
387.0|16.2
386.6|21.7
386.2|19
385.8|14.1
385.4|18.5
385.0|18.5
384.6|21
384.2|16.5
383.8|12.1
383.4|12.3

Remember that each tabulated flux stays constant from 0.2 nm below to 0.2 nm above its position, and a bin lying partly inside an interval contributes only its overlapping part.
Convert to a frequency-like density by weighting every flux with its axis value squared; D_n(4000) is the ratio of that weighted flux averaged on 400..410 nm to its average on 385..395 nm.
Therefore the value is 1.8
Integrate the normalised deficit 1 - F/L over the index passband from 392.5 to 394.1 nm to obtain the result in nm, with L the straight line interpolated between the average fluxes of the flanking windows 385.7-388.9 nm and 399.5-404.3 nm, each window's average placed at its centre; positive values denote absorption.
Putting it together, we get 0.82 nm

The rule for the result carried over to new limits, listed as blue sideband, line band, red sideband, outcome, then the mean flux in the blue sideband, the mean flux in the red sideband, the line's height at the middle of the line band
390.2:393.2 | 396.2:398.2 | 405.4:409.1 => 0.604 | 21.1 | 31.1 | 24.6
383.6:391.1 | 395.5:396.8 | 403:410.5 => 0.334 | 19.4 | 31.2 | 24.7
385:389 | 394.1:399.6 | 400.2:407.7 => 0.674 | 18.2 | 31.4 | 25.9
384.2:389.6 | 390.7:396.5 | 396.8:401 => 0.953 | 18.9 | 27.2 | 23.5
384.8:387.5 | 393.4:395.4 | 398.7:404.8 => 0.566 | 18.2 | 31.8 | 25.4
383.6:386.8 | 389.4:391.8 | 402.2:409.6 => -0.318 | 17.7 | 31.7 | 21.3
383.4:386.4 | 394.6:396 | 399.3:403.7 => 0.091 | 16.8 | 32.1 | 26.4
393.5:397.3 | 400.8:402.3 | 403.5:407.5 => -0.433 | 17.8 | 30.7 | 25.7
